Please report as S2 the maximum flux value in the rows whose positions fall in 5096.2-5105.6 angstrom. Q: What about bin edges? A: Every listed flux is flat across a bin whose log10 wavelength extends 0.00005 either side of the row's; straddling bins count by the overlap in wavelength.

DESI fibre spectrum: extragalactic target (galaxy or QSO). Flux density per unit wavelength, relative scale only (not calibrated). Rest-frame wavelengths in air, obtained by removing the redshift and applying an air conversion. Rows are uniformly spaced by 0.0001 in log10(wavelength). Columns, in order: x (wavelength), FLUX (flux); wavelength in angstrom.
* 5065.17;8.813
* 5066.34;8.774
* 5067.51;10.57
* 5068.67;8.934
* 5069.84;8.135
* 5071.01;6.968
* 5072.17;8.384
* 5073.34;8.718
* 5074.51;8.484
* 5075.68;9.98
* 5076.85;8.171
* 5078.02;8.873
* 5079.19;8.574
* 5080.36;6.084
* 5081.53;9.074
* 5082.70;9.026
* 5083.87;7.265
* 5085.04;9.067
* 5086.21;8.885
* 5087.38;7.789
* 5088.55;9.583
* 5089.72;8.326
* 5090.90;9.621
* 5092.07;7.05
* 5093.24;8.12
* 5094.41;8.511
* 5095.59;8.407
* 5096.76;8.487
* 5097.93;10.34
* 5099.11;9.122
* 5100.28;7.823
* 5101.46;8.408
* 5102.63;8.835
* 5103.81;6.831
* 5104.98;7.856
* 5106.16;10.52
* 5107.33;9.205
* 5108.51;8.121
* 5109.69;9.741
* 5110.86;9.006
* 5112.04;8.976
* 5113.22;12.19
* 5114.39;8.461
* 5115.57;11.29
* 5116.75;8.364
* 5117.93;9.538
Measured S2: 10.34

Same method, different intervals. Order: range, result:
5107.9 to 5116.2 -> 12.19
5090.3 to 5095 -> 9.621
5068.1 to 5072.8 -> 8.934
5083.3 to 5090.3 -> 9.583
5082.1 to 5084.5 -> 9.026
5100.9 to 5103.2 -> 8.835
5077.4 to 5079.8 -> 8.873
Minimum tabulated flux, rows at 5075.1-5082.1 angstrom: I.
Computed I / 6.084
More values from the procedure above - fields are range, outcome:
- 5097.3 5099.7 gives 9.122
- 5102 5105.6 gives 6.831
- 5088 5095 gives 7.05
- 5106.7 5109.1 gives 8.121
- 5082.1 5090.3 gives 7.265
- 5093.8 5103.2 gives 7.823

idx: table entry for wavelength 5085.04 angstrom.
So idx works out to 9.067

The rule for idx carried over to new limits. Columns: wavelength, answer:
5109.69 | 9.741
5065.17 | 8.813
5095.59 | 8.407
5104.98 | 7.856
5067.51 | 10.57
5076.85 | 8.171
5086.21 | 8.885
